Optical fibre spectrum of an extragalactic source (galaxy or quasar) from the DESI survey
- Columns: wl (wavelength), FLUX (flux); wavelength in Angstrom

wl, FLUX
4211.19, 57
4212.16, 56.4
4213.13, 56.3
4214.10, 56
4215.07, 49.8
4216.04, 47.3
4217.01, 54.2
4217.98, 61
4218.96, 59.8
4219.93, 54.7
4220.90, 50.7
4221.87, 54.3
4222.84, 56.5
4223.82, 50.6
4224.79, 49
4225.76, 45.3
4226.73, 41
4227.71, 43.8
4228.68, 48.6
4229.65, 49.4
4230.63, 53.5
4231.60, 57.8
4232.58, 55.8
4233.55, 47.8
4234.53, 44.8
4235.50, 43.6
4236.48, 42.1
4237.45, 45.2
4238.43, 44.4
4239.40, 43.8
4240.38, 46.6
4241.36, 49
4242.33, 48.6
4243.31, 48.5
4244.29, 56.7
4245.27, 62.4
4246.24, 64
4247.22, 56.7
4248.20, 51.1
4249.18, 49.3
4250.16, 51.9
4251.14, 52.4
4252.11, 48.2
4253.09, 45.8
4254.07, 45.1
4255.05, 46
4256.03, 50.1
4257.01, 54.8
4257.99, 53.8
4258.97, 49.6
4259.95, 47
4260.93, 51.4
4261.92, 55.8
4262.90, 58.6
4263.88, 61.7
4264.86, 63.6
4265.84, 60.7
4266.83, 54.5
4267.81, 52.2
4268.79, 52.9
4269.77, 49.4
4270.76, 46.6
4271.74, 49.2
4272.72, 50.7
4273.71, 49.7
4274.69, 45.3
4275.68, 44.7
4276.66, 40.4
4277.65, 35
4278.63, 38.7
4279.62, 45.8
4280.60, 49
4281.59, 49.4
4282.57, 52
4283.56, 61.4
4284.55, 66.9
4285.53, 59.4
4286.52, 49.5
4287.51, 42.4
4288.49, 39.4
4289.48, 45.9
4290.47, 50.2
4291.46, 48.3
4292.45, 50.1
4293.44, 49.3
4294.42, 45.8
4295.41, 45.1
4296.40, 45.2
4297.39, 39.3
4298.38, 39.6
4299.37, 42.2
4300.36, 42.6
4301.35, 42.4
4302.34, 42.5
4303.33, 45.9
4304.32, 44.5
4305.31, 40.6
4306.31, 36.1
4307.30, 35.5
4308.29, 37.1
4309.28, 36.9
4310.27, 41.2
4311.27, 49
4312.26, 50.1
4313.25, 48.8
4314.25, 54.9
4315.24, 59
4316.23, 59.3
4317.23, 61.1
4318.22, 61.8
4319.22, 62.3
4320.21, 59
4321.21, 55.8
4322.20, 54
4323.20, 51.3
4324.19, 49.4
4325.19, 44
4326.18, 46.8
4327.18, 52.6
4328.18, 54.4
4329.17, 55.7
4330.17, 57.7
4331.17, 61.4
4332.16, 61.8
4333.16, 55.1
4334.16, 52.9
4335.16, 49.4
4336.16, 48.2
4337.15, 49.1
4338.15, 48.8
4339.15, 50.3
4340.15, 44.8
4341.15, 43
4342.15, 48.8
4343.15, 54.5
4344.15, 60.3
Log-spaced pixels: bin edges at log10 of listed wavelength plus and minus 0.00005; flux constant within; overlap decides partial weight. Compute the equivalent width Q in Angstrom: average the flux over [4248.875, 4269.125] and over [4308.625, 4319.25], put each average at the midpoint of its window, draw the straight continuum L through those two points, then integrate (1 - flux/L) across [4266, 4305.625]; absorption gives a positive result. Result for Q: 4.02 Angstrom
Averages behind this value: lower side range 52.7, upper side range 52.5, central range 47.2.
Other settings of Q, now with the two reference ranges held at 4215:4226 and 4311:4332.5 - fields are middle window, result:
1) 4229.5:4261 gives 2.0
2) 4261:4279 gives 1.1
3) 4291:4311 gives 4.4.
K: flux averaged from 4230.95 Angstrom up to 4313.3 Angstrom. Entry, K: 48.5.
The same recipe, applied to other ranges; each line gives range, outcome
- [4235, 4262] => 50.1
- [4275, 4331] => 48.4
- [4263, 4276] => 52.7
